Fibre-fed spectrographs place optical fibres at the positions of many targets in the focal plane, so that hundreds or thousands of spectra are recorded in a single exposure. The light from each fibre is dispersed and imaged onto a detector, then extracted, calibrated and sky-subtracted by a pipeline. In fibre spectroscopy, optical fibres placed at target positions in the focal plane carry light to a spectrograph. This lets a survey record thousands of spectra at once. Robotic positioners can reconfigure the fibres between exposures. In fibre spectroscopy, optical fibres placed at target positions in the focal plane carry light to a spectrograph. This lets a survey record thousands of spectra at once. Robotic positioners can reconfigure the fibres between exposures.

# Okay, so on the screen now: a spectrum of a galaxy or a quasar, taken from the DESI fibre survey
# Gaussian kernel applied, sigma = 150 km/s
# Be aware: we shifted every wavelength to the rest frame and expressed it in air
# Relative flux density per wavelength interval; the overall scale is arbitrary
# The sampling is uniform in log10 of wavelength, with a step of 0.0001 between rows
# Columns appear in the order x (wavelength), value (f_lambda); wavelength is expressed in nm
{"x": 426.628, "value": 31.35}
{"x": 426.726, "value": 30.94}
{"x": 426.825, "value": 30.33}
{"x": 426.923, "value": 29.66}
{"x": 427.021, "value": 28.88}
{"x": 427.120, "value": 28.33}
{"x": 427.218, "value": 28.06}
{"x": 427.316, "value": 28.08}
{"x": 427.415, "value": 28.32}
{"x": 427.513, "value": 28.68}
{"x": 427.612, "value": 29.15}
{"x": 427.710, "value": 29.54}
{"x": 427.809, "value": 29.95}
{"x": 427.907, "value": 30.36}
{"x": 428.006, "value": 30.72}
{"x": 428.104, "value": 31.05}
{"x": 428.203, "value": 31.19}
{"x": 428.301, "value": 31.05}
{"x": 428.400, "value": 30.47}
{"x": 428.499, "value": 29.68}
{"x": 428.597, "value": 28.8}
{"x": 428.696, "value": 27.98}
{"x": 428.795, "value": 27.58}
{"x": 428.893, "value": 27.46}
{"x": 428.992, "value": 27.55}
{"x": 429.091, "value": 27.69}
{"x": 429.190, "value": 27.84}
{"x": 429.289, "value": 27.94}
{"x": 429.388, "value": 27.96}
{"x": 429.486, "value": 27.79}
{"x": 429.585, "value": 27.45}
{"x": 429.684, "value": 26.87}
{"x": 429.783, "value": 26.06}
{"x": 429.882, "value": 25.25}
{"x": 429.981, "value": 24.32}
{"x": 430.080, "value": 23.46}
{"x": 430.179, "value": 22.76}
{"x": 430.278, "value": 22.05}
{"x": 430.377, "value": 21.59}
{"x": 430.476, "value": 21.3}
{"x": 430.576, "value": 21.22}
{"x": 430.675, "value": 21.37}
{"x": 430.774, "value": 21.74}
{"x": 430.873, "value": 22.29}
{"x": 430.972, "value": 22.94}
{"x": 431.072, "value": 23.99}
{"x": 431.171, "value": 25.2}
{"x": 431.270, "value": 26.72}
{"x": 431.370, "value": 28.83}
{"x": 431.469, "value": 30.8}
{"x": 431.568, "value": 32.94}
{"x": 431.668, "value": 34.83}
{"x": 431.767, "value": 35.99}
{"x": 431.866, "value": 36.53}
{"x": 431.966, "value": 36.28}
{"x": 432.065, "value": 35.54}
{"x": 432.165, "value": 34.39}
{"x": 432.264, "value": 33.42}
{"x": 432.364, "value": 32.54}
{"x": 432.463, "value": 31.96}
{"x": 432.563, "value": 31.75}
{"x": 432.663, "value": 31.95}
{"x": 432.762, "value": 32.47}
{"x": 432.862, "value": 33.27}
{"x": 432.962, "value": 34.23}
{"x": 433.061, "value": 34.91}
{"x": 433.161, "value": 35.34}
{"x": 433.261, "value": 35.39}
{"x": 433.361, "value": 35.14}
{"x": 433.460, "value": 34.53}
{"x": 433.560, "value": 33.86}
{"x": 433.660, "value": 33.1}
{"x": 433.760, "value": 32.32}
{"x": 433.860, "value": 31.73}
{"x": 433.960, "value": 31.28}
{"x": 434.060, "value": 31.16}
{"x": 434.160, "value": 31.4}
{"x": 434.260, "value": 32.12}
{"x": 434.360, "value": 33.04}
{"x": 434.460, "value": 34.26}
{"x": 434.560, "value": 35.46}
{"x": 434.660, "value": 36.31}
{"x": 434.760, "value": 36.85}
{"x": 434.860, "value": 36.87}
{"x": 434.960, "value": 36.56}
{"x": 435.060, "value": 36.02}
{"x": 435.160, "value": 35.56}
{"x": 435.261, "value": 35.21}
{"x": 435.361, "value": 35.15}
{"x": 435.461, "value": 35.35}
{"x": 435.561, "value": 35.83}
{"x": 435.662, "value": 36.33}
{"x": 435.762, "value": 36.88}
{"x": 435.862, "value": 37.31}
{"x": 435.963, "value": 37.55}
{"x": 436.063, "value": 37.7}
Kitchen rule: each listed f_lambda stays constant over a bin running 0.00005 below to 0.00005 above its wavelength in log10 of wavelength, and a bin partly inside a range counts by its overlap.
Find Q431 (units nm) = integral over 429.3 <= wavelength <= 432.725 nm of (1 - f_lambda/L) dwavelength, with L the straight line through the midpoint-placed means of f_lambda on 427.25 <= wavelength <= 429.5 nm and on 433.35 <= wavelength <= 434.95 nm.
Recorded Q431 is 0.36 nm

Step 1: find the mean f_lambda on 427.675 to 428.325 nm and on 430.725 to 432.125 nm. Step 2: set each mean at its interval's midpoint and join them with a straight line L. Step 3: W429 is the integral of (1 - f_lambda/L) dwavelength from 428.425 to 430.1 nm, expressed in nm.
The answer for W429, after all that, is 0.16 nm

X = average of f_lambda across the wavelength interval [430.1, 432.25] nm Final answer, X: 27.6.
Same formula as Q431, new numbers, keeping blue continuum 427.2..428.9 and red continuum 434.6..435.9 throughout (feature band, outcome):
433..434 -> 0.02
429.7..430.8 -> 0.30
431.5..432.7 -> -0.03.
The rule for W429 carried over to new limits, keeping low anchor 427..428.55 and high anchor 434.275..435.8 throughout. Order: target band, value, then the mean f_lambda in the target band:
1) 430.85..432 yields 0.099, 29.9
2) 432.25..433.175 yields 0.017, 33.1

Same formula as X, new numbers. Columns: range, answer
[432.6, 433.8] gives 33.9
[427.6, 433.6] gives 29.3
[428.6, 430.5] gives 26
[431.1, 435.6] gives 33.6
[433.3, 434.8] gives 33.5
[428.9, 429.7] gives 27.7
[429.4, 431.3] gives 24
